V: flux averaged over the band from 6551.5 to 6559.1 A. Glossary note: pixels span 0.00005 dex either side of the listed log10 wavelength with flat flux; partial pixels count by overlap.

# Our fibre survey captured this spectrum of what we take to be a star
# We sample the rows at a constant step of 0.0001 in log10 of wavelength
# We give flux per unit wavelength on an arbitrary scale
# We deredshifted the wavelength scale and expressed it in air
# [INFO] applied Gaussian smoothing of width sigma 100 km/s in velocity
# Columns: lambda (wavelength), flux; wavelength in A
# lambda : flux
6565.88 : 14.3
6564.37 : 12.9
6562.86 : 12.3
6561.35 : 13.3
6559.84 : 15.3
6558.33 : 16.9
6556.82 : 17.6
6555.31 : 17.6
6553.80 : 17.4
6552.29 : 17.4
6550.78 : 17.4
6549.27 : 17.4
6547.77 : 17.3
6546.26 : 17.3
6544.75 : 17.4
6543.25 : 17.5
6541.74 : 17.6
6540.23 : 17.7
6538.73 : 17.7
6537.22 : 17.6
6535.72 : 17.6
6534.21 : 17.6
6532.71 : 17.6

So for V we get 17.4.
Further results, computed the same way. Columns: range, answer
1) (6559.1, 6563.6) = 13.6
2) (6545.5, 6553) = 17.4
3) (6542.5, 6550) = 17.4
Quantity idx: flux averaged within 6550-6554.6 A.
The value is 17.4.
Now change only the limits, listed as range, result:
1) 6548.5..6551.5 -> 17.4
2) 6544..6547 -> 17.4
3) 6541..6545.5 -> 17.5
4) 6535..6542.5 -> 17.6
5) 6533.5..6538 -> 17.6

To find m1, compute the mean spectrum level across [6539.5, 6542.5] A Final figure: 17.6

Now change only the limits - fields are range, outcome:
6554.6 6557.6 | 17.6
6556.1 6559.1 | 17.2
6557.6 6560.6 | 16.1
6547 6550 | 17.4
